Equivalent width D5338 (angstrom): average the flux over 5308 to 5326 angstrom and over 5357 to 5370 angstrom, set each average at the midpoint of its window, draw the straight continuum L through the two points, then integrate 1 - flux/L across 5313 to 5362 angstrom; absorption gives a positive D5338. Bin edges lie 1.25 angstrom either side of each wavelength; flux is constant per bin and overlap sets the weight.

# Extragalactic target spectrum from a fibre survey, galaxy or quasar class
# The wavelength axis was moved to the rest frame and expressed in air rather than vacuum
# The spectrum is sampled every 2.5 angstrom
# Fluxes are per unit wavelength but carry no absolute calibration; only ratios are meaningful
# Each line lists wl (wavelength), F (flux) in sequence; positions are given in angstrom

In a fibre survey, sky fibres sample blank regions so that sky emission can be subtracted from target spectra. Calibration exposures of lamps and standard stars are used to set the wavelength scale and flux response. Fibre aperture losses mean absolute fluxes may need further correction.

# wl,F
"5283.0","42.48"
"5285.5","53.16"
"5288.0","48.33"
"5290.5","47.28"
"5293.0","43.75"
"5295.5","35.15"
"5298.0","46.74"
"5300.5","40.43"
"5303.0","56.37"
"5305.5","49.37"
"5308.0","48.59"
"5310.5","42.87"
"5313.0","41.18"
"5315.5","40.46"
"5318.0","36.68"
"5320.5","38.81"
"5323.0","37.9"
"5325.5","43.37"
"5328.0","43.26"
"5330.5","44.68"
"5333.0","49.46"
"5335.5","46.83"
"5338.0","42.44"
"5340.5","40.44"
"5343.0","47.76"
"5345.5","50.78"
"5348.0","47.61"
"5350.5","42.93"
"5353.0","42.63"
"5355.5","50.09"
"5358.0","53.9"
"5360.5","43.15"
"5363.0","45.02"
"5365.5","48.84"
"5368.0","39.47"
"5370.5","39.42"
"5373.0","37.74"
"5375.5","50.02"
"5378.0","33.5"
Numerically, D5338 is -1.7 angstrom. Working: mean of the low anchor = 40.6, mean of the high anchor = 45.5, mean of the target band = 44.3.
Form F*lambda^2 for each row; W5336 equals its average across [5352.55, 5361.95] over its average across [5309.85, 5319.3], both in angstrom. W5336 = 1.21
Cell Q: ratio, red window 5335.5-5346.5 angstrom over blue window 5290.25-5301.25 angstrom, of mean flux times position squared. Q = 1.1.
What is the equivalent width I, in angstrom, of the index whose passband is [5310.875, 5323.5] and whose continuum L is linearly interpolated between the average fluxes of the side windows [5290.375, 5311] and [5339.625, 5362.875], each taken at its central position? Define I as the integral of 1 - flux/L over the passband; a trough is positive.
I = 1.8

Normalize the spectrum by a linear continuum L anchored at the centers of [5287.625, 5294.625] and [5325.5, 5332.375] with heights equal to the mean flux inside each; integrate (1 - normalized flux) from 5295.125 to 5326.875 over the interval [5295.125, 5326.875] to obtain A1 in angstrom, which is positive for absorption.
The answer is 1.3 angstrom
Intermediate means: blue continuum 45.6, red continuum 44.4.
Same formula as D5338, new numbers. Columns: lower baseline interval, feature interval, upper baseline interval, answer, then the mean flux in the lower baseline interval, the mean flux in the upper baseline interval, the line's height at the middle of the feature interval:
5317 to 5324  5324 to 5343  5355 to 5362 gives -1.36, 37.8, 48.8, 41.6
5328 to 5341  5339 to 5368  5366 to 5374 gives -2.86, 44.9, 39.8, 42.2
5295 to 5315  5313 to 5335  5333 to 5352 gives 1.73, 45.3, 45.8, 45.5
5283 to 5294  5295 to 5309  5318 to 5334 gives -0.31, 47.6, 42.3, 45.7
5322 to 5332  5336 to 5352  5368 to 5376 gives -1.25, 42.6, 41.2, 42.1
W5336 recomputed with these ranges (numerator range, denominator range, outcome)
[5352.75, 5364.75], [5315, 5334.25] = 1.15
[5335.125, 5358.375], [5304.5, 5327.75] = 1.11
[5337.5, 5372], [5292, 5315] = 1.03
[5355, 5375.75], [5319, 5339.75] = 1.05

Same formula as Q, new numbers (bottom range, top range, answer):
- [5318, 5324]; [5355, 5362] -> 1.30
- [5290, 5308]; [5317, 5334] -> 0.93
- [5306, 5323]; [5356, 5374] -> 1.09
